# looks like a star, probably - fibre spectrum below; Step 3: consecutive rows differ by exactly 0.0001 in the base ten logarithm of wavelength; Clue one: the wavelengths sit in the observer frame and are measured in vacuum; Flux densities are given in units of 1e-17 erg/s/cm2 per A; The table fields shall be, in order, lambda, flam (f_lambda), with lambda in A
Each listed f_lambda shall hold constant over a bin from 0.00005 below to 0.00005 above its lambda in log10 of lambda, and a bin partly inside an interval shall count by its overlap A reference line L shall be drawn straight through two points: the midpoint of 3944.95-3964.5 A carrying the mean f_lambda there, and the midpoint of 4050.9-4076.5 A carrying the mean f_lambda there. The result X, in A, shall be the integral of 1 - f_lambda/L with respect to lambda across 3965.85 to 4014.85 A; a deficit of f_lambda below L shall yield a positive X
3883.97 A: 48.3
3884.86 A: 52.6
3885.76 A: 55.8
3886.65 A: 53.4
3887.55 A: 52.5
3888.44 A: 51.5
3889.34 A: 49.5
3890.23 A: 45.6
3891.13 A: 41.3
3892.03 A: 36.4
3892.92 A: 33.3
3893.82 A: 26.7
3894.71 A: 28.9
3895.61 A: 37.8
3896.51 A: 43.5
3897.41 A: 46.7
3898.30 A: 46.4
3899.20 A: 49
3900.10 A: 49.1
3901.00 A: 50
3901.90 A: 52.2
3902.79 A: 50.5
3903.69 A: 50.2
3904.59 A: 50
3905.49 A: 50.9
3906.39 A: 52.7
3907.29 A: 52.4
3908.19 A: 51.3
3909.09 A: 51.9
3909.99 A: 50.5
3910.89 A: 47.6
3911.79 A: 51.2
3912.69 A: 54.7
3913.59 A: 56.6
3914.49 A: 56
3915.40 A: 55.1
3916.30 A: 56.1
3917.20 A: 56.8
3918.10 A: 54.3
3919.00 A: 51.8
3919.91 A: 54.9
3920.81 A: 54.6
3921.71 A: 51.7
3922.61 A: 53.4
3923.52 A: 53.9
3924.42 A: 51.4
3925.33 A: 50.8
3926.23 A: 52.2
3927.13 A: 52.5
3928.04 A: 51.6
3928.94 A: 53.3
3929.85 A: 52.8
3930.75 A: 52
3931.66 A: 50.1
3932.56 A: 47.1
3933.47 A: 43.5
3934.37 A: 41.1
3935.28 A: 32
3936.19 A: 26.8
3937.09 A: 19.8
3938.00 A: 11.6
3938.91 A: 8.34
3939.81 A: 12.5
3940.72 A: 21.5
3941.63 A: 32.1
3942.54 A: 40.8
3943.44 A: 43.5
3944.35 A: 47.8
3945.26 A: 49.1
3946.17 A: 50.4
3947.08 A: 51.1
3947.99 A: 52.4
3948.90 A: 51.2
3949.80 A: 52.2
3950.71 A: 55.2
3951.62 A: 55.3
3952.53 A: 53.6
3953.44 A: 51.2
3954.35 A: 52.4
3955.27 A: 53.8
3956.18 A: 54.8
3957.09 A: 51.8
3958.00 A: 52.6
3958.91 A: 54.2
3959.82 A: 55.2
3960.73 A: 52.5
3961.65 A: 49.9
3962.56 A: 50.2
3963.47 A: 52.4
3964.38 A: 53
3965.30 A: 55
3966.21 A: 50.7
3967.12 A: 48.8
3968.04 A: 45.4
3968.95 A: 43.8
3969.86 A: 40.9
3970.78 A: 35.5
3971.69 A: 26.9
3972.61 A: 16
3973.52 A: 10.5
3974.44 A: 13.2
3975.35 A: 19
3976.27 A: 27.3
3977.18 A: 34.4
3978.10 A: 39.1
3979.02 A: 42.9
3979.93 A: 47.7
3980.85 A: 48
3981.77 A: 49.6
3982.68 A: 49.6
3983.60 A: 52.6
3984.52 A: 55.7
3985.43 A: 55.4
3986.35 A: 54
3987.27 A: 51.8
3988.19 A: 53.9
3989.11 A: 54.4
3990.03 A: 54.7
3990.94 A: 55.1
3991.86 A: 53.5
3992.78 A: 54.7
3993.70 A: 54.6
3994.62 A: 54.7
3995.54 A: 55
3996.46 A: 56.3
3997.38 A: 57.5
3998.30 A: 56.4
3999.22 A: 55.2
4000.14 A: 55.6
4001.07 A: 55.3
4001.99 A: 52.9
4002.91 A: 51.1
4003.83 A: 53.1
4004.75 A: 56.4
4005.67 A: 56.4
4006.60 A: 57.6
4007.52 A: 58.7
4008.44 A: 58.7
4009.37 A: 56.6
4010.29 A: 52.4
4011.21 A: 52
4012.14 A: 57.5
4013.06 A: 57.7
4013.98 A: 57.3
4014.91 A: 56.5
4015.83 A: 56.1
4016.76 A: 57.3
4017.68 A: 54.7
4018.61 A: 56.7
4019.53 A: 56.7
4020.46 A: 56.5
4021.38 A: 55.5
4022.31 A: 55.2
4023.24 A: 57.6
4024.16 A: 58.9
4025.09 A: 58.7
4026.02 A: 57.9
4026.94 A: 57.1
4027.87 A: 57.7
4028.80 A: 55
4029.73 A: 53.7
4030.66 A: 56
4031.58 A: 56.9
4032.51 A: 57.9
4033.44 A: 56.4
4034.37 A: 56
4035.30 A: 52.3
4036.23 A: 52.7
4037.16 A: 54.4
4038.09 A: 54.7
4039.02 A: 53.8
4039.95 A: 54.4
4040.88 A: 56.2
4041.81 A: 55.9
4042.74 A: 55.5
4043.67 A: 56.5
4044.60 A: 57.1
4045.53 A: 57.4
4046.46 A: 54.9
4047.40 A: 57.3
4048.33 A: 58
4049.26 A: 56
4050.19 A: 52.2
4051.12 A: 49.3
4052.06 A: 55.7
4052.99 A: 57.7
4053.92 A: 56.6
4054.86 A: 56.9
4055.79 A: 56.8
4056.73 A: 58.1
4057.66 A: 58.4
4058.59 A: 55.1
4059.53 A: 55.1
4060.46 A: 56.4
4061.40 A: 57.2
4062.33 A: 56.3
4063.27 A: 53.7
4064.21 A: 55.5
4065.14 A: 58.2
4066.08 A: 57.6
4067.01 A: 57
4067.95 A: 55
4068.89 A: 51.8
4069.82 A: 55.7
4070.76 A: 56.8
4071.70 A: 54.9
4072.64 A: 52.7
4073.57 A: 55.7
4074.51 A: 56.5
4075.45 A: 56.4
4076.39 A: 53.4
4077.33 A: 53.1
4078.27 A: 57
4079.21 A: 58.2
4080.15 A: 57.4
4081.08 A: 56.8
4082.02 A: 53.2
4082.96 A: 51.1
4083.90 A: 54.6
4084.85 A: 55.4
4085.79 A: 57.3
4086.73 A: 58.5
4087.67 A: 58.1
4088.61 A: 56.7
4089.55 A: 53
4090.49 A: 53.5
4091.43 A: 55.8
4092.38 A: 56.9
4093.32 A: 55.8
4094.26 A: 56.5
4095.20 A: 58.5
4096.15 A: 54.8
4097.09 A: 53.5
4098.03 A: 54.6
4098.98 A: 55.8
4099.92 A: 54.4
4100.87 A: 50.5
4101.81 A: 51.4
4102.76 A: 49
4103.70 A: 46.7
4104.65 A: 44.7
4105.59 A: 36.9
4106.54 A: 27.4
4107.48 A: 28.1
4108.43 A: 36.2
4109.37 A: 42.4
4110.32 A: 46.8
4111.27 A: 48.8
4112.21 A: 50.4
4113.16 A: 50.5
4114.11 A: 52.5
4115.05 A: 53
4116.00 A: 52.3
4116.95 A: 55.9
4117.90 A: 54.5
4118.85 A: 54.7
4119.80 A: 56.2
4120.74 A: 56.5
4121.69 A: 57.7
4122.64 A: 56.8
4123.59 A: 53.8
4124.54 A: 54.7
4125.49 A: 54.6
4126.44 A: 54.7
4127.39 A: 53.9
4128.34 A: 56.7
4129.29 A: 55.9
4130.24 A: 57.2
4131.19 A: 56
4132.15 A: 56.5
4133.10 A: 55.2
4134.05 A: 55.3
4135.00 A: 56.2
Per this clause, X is 4.7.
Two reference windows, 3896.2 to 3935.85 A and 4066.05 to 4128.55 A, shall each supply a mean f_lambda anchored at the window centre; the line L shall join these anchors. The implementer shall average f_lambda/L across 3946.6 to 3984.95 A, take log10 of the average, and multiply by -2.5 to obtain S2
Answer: 0.13 mag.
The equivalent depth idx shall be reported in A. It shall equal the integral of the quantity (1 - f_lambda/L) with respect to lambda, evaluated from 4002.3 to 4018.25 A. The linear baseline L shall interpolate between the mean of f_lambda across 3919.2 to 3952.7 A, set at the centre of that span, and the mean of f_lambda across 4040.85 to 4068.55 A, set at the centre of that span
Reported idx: -1.3 A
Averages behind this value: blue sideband 44.1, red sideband 56.1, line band 55.9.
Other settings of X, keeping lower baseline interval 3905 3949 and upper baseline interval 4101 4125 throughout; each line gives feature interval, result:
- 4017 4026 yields -1.8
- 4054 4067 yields -2.3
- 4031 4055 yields -3.9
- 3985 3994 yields -1.4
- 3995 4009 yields -2.5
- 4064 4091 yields -4.1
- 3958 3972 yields -0.4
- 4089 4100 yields -1.5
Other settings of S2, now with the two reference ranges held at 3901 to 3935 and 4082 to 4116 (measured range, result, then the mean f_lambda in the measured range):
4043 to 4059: -0.11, 56.1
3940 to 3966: 0.04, 49.5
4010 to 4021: -0.10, 56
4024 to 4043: -0.10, 55.8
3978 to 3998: -0.03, 52.6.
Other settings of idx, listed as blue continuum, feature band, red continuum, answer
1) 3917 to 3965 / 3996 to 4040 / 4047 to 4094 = -3.2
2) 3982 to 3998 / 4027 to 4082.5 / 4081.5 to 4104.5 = -1.5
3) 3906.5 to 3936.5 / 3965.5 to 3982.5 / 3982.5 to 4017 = 5.6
